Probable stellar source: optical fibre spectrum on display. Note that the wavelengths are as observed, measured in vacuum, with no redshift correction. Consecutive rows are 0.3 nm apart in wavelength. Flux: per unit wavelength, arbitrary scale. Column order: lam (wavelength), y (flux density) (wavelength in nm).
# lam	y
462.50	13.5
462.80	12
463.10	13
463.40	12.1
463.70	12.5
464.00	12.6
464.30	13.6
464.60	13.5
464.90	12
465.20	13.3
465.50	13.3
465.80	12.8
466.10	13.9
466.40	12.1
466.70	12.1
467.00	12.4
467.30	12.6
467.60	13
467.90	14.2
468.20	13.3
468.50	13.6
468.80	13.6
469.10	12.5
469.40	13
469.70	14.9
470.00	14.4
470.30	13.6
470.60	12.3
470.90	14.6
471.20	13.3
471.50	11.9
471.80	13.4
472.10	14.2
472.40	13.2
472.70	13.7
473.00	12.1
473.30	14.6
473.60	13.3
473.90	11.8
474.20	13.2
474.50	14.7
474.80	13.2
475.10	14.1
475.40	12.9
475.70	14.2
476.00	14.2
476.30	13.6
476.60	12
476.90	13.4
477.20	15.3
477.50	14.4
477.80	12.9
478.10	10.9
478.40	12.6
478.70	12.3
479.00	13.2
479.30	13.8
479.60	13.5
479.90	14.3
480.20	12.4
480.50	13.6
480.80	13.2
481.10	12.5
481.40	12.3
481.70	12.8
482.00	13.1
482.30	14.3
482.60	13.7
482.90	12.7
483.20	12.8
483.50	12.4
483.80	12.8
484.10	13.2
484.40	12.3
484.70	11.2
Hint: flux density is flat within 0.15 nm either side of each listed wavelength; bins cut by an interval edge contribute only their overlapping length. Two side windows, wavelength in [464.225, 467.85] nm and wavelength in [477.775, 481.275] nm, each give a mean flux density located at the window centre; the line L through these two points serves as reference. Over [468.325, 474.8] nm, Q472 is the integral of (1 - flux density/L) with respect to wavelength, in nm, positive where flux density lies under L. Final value -0.25 nm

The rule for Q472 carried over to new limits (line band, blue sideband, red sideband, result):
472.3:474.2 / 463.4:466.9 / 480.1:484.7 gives -0.038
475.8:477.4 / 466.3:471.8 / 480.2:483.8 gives -0.080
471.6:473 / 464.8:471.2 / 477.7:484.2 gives -0.028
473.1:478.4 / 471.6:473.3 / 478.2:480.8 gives -0.052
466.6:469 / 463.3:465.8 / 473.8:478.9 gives -0.022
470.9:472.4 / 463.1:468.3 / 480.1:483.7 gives -0.047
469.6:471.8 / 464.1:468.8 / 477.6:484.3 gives -0.084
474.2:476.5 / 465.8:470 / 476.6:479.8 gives -0.099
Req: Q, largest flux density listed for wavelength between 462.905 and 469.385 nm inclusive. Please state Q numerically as 14.2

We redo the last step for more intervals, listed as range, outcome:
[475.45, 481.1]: 15.3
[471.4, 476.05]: 14.7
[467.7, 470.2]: 14.9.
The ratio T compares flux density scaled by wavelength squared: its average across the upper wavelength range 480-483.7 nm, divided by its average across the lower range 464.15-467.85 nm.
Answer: 1.1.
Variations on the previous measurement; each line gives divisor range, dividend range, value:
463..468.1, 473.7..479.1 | 1.08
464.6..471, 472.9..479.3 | 1.04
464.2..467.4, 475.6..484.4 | 1.09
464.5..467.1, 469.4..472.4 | 1.08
